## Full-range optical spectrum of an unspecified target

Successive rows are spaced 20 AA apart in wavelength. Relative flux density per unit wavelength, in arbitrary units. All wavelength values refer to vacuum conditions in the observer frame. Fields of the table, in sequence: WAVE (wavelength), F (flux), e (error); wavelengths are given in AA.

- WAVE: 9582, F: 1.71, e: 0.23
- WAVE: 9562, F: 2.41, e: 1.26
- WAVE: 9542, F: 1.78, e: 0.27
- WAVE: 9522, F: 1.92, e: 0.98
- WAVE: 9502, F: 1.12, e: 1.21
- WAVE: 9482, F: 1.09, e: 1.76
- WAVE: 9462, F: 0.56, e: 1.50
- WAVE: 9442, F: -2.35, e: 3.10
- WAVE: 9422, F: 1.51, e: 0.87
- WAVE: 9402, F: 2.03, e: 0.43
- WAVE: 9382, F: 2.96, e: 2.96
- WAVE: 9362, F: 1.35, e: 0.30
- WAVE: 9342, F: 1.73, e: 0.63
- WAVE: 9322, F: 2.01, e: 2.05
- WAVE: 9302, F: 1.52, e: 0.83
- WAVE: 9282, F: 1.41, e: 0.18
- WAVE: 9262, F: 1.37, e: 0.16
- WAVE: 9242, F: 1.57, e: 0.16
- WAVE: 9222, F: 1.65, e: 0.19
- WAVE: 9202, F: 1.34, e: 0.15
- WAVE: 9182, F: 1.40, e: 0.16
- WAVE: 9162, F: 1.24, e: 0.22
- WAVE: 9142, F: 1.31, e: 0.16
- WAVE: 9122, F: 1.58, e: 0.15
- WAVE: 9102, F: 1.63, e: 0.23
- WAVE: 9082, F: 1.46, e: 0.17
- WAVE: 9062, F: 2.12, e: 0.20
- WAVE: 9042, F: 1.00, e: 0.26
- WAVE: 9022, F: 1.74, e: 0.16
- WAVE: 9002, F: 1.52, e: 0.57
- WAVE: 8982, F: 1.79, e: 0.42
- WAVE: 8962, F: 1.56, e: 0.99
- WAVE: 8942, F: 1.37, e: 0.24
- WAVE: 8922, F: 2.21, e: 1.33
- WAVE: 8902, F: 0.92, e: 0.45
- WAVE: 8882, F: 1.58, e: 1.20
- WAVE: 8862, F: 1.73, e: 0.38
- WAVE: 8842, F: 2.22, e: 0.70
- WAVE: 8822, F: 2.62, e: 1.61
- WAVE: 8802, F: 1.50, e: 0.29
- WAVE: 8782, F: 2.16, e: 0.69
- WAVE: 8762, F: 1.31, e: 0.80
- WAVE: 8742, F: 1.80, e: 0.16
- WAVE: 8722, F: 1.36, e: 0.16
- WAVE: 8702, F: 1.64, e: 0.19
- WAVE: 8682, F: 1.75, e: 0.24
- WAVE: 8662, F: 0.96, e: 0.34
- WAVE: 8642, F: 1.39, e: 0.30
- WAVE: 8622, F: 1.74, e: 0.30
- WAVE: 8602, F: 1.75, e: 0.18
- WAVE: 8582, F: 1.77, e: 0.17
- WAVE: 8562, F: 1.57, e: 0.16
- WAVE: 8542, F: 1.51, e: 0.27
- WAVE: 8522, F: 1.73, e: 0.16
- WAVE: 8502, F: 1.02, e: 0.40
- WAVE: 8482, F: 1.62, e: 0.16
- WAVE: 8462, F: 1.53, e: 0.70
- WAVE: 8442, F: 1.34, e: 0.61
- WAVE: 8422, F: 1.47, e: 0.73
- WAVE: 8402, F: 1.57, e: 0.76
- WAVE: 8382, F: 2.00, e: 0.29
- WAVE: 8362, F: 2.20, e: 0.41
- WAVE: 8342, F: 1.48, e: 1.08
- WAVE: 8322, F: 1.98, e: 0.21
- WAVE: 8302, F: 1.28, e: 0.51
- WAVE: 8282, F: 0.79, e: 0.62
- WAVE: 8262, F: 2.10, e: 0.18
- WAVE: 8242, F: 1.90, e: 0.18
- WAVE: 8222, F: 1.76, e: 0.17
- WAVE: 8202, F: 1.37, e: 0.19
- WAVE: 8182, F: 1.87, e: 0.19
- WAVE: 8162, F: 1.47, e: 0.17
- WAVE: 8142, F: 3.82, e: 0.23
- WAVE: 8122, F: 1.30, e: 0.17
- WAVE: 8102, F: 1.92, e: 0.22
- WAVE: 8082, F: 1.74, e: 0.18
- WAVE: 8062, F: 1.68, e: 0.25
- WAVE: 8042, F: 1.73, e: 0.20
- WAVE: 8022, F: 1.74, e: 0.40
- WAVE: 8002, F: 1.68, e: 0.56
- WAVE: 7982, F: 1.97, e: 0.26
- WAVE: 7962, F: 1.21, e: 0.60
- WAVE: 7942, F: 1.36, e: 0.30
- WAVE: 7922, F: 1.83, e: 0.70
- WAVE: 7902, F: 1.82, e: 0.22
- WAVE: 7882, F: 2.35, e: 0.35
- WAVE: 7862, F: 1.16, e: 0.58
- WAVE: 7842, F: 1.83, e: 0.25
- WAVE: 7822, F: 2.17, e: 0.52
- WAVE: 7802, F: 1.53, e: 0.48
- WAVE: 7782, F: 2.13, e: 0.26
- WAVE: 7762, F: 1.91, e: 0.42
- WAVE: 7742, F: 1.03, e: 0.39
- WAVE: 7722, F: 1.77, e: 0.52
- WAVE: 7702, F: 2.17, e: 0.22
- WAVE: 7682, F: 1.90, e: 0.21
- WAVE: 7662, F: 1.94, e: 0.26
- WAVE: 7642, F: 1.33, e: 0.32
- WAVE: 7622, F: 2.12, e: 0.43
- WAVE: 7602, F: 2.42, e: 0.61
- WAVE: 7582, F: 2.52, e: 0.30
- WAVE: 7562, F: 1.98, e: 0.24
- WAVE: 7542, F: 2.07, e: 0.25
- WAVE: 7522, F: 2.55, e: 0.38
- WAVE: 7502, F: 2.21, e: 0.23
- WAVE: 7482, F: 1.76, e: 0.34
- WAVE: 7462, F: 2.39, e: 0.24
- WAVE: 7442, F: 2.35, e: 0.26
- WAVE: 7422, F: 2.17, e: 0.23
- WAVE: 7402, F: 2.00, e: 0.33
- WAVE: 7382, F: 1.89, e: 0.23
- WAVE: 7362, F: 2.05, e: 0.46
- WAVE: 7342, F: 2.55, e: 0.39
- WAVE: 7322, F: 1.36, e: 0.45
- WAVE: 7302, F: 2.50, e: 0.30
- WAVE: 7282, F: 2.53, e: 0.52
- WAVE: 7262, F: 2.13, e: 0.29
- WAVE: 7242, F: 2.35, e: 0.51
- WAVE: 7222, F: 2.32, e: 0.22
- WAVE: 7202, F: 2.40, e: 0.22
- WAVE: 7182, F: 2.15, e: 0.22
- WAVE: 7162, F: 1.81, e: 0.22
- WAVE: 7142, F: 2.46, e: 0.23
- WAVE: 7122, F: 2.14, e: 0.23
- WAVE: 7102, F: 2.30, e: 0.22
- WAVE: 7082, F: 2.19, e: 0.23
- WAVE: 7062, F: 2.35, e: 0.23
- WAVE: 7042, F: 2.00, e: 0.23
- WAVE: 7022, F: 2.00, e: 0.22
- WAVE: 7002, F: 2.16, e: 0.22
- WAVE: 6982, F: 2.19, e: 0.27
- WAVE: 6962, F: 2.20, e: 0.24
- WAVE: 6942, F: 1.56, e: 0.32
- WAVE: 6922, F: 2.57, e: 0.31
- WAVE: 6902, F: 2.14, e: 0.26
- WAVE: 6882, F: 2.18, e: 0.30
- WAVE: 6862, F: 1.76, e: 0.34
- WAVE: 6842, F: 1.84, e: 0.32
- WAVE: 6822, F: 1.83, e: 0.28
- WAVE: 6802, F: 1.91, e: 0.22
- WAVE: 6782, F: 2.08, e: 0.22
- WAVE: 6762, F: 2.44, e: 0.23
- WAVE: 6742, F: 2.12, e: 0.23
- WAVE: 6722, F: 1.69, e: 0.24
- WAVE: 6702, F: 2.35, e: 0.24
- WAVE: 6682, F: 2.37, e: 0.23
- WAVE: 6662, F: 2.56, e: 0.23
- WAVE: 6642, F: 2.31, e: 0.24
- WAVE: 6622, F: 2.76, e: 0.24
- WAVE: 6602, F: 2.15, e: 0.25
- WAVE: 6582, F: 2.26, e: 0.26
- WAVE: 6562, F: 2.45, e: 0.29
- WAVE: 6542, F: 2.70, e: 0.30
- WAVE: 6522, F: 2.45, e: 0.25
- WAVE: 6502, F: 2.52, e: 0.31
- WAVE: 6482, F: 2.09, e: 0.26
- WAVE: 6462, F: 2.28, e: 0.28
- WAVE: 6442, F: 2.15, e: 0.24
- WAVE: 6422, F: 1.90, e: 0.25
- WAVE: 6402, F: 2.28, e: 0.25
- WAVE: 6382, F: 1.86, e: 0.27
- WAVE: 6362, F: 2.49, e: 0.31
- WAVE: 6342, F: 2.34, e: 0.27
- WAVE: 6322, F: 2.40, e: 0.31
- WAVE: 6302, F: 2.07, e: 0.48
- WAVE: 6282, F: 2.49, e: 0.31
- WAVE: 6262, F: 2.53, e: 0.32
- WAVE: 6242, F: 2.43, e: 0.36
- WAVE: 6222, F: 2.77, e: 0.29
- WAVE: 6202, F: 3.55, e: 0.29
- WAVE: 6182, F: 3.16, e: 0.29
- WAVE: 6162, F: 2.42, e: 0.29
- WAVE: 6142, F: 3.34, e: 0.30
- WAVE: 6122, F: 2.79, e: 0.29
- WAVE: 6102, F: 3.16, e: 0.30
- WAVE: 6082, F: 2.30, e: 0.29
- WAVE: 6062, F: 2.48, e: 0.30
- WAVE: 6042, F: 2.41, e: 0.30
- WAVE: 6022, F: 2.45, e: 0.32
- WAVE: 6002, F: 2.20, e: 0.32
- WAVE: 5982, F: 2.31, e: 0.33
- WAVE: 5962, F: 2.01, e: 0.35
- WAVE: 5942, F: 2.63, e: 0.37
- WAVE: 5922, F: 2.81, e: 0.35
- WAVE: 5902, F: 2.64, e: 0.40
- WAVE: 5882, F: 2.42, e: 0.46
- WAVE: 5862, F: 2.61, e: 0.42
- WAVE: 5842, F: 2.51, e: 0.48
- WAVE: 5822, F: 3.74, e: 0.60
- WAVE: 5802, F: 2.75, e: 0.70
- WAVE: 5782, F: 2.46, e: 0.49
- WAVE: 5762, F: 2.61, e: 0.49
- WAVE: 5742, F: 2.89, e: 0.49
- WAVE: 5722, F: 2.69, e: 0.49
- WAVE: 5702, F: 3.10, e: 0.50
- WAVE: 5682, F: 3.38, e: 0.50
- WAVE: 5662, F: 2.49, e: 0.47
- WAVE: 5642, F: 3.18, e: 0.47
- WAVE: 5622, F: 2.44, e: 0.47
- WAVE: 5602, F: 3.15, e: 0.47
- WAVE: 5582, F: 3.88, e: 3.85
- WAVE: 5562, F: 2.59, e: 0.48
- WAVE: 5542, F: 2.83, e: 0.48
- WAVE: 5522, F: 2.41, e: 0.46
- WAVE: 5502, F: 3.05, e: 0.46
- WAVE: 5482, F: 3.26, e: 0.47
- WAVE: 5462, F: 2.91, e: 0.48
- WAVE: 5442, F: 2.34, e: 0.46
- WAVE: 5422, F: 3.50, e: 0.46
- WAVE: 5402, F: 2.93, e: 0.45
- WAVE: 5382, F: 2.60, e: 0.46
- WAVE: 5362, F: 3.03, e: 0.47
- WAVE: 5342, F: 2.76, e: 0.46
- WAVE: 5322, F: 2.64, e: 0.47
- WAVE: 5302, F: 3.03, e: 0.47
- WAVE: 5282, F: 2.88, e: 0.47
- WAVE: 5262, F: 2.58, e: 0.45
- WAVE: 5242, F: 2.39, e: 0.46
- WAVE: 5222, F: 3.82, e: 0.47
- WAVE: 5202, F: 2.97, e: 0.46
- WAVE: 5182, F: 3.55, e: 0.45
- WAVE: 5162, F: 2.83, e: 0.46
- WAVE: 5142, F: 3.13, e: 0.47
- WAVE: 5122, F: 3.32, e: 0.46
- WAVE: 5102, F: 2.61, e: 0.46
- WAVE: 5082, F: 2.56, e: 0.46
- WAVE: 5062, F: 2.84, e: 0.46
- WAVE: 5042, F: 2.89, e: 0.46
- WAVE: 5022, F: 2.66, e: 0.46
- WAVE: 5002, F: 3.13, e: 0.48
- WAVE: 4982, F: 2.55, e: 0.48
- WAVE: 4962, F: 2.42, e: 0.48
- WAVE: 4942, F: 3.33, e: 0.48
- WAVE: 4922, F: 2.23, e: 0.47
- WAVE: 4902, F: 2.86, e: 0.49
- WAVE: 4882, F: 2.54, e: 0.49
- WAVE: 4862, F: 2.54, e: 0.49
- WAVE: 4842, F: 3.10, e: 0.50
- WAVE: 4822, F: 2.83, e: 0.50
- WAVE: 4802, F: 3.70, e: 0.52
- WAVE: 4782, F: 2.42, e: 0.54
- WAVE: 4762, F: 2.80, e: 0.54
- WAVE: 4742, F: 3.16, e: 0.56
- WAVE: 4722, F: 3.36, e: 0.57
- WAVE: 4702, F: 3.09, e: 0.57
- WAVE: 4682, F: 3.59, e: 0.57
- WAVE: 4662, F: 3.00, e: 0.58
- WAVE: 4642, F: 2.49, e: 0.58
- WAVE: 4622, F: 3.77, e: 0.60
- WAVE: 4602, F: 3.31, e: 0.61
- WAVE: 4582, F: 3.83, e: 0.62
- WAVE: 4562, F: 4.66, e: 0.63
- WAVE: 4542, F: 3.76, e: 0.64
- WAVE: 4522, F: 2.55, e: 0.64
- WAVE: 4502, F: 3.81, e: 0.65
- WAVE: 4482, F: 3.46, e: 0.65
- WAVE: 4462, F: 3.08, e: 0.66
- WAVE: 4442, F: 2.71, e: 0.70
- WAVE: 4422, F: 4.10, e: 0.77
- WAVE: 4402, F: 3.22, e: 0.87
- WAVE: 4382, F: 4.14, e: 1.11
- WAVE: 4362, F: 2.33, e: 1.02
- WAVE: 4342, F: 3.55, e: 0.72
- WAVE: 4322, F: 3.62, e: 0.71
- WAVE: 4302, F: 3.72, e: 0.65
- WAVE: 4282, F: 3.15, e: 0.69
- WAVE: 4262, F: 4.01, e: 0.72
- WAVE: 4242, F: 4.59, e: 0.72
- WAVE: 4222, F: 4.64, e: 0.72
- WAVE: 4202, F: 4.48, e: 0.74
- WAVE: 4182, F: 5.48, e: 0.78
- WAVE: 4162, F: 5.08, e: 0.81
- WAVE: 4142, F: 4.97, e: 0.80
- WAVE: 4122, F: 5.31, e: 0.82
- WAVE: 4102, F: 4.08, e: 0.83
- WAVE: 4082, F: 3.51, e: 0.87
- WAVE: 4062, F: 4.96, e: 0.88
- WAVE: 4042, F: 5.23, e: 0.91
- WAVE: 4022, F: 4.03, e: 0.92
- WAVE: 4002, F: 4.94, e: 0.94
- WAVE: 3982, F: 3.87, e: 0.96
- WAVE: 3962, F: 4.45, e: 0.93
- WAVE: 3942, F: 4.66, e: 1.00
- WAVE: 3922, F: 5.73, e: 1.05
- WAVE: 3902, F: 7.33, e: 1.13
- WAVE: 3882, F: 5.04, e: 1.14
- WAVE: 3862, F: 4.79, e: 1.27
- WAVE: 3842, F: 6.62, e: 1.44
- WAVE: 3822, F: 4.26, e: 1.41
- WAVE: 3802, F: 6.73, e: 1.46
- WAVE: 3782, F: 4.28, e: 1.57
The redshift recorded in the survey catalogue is 1.21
